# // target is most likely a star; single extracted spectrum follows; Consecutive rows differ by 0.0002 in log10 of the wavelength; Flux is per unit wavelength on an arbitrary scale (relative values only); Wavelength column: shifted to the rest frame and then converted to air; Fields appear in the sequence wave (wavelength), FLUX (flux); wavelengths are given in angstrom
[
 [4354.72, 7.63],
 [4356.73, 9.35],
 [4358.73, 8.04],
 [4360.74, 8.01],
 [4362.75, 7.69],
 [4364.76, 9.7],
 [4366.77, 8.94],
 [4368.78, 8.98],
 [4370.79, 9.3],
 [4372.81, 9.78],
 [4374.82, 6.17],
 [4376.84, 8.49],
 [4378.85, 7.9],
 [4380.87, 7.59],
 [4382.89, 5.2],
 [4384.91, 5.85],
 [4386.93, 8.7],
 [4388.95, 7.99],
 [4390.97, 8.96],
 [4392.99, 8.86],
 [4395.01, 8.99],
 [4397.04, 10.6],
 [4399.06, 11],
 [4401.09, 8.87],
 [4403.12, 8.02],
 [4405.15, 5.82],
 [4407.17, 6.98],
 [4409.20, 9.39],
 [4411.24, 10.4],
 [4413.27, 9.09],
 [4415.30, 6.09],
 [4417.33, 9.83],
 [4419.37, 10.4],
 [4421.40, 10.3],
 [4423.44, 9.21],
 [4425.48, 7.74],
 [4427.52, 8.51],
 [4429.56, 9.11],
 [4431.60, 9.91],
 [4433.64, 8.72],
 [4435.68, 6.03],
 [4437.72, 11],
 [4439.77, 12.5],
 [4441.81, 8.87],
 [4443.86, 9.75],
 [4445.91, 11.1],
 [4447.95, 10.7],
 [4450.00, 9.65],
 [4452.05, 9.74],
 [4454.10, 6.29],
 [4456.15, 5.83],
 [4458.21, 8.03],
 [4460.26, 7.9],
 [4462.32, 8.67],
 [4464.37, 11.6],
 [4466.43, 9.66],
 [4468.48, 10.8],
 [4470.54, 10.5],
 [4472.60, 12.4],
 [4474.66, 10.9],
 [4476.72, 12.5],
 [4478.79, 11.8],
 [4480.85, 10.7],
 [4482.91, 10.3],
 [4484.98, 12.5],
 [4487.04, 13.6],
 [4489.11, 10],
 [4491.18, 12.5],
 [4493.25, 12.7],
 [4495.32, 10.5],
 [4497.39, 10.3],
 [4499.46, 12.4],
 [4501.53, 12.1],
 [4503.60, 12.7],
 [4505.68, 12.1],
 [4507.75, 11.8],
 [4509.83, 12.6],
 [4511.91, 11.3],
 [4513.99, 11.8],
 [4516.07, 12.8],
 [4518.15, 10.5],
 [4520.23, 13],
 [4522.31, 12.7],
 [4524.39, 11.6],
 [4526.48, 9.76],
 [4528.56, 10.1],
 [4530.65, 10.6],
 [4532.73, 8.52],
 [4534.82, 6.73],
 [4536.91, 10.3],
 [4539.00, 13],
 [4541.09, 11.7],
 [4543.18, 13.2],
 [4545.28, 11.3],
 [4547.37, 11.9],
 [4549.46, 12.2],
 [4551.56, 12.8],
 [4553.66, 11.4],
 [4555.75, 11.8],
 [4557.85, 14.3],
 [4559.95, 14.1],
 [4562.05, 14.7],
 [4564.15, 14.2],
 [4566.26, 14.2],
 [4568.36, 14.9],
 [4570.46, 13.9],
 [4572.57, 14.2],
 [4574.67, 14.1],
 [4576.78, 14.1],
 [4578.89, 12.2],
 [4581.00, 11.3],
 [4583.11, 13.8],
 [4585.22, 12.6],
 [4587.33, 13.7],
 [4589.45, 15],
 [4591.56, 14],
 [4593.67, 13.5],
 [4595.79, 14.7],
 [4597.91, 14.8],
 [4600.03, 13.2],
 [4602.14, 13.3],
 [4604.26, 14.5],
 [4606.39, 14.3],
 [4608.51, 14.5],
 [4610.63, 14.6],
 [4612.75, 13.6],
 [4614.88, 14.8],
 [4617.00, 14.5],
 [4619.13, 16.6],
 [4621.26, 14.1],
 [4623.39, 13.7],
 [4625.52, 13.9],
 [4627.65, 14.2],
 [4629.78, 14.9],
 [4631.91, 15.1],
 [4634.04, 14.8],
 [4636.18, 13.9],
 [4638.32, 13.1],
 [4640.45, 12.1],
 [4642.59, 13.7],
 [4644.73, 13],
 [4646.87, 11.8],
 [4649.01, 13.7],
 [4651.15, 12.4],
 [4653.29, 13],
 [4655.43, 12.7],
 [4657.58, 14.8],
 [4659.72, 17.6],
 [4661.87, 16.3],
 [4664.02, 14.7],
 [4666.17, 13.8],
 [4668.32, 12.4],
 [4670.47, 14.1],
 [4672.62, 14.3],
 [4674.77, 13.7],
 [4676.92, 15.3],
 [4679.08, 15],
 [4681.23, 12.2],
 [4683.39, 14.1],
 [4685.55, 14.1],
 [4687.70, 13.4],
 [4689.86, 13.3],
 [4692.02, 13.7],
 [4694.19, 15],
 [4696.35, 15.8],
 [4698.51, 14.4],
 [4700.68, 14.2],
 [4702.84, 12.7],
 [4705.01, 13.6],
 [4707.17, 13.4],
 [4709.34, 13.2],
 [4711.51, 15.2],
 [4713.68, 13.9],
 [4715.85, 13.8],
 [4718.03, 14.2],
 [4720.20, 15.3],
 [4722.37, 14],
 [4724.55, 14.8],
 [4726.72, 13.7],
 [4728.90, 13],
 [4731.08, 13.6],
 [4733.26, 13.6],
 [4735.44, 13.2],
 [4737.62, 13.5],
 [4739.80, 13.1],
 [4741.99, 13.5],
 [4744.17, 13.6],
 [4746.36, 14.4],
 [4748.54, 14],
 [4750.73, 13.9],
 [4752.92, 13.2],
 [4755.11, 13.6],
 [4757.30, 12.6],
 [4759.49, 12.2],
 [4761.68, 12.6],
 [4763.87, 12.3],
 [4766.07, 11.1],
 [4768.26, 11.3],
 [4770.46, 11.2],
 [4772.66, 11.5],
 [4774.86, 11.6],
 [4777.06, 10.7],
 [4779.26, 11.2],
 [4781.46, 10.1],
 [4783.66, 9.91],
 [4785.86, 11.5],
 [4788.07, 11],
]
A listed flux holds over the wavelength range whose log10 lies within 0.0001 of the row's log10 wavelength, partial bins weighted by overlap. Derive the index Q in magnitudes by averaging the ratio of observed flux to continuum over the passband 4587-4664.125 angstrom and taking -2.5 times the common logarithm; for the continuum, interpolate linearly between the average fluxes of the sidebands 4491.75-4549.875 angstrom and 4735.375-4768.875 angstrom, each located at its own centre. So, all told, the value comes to -0.164 mag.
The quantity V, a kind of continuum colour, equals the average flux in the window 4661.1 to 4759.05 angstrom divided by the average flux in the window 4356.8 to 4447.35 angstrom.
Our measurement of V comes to 1.6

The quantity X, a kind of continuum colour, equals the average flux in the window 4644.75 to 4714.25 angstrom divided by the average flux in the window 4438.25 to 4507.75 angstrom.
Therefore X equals 1.31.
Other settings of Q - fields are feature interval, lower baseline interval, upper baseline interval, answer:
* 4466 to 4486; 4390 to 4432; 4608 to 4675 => -0.09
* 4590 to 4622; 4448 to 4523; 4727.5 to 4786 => -0.23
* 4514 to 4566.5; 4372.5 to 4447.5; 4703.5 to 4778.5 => -0.13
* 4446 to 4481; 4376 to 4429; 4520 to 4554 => -0.02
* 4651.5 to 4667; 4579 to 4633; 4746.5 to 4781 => -0.09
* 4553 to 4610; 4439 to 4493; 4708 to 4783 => -0.20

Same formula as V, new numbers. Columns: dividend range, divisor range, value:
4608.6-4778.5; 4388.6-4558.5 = 1.32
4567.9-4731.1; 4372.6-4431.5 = 1.65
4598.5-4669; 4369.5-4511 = 1.45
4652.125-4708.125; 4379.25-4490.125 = 1.51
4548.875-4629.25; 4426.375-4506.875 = 1.34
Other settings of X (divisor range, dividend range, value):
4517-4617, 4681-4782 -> 1.03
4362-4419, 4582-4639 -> 1.69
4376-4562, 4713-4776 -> 1.28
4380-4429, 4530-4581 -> 1.47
